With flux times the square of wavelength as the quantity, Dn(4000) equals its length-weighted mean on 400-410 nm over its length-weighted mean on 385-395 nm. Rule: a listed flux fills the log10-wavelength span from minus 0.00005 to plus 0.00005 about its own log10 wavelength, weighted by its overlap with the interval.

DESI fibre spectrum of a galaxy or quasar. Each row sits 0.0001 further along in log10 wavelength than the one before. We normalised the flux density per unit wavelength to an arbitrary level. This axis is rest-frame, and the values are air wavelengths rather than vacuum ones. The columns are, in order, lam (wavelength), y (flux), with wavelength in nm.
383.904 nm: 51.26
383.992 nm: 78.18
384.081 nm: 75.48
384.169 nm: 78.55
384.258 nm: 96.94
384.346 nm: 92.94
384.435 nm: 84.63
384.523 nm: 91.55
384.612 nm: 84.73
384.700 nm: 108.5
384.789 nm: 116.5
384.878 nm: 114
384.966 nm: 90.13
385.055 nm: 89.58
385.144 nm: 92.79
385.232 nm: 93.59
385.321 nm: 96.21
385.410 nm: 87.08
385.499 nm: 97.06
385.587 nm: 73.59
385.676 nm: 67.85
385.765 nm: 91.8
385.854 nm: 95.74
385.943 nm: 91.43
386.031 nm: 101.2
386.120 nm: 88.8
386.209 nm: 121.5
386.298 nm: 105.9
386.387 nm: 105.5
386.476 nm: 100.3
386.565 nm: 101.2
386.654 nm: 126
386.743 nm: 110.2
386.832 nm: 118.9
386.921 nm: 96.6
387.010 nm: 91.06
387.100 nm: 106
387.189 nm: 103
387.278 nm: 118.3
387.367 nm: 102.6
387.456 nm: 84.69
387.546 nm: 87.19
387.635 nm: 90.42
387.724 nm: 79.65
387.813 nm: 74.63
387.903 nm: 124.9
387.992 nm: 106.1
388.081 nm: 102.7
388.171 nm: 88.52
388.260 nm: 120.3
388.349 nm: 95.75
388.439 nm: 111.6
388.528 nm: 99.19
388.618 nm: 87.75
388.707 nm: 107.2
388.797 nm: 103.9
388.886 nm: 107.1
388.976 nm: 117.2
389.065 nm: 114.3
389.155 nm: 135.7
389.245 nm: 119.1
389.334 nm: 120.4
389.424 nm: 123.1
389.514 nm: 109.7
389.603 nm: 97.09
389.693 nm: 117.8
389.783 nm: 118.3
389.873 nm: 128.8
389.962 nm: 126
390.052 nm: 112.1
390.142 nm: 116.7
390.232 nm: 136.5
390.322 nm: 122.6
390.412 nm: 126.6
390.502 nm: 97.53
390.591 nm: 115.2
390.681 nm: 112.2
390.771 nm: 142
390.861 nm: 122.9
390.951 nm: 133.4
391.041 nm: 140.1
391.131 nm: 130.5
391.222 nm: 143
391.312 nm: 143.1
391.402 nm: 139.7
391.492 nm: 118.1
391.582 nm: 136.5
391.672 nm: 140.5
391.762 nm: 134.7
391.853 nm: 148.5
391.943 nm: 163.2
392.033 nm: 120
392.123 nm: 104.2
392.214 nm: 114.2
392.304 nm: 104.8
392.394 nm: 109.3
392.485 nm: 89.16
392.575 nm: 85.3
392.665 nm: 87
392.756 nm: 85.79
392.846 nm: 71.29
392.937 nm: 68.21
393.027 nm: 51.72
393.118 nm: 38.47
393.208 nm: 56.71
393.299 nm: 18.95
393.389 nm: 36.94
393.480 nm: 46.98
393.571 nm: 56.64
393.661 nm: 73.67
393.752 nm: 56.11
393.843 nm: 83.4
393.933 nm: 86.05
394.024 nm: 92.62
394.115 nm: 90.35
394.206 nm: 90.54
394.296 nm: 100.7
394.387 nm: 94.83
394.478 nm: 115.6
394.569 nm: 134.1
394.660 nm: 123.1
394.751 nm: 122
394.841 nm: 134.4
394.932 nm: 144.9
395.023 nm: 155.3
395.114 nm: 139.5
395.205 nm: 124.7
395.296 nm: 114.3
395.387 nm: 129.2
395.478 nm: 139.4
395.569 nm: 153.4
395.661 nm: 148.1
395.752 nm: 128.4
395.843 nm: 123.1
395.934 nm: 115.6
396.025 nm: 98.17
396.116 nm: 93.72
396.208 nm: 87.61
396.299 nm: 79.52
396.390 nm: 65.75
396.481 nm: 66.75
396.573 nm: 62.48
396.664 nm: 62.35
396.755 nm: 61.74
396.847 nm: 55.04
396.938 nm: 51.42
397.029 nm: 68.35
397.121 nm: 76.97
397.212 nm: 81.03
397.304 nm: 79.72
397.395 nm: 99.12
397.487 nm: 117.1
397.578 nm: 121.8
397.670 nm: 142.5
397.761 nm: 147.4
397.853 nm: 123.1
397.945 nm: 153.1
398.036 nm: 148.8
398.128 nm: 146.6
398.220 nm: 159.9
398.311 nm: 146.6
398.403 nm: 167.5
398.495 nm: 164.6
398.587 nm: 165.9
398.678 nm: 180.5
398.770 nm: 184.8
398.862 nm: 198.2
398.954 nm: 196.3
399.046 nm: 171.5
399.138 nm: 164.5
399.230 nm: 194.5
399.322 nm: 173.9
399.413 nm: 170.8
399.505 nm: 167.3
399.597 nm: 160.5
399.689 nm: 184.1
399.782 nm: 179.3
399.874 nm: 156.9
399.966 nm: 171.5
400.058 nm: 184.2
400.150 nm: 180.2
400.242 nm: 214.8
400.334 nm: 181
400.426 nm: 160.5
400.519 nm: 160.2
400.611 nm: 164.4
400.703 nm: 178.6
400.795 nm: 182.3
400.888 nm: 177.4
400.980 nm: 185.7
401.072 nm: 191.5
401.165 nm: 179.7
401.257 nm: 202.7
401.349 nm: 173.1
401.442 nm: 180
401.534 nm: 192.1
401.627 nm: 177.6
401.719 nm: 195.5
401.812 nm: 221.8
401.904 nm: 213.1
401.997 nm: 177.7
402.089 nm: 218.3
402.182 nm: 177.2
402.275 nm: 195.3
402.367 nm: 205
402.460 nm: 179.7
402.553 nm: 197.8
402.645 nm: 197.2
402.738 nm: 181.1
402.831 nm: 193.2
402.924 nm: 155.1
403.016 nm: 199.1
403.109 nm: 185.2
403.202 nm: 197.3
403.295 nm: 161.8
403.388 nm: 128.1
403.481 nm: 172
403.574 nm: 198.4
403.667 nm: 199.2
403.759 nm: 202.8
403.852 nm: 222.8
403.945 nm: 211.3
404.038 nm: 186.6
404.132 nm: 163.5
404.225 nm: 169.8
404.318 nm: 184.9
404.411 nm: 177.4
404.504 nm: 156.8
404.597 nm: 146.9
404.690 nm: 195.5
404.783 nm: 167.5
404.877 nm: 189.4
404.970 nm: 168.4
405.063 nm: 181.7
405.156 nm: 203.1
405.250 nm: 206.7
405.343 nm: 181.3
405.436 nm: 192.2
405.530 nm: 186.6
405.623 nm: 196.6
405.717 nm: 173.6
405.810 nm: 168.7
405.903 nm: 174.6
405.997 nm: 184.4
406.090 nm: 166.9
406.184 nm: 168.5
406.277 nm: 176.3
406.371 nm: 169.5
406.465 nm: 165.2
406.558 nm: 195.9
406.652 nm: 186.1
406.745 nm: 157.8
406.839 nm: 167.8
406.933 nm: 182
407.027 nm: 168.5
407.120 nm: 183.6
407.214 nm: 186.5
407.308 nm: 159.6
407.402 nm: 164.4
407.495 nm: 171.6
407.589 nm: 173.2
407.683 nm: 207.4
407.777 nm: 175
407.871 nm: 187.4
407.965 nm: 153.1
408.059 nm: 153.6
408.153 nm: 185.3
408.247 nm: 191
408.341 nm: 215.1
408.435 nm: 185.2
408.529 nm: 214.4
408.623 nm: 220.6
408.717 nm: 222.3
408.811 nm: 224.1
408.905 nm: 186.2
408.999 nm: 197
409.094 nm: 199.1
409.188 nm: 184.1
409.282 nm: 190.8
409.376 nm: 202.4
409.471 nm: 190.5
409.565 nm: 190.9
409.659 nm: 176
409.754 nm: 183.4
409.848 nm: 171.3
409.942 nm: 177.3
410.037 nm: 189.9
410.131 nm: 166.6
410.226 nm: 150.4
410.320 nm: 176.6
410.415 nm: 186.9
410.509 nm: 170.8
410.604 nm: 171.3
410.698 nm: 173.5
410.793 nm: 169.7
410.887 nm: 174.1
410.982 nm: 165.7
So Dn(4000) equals 1.9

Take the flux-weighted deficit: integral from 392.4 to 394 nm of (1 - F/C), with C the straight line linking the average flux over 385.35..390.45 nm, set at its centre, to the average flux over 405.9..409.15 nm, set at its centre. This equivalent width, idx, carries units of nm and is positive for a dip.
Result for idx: 0.77 nm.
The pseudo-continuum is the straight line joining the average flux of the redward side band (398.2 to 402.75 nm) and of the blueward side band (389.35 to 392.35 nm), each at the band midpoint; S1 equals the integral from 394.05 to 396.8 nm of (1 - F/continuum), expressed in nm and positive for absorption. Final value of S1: 0.757 nm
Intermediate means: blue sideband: 125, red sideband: 182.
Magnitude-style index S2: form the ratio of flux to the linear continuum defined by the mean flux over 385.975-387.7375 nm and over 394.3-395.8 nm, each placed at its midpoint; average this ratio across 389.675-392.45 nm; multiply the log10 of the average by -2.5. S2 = -0.09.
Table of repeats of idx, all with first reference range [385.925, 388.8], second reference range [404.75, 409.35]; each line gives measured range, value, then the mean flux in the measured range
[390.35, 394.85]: 0.74 nm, 102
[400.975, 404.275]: -0.46 nm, 189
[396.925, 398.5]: 0.25 nm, 122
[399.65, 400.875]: -0.17 nm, 177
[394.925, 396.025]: 0.02 nm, 133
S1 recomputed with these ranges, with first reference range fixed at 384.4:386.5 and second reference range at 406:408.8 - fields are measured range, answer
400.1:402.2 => -0.390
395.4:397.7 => 0.720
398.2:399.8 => -0.272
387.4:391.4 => -0.088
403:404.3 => -0.141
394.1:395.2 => 0.087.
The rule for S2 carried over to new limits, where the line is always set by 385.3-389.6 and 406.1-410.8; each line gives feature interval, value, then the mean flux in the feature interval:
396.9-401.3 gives -0.074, 158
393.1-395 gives 0.419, 87.1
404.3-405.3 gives -0.071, 180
